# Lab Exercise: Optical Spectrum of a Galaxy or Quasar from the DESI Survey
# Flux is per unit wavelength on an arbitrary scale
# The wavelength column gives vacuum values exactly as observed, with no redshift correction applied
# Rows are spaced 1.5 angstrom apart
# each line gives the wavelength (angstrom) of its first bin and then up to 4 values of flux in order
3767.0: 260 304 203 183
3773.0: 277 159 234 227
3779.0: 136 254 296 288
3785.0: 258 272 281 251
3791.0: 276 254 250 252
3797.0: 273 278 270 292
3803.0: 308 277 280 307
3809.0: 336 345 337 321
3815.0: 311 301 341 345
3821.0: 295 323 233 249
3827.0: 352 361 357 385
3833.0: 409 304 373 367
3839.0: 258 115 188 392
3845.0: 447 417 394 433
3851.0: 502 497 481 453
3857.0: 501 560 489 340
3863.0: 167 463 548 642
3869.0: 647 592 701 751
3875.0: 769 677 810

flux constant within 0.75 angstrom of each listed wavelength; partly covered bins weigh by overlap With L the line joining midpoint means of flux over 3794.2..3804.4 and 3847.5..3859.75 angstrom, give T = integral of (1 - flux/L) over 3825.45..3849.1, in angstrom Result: 4.43 angstrom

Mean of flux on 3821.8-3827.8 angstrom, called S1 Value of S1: 290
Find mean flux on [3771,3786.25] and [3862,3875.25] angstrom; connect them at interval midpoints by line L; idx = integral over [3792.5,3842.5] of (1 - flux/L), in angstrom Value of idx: 9.6 angstrom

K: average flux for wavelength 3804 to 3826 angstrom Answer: 308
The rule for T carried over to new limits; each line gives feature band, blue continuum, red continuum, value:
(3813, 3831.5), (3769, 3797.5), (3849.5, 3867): 1.86 angstrom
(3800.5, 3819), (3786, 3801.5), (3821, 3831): -1.47 angstrom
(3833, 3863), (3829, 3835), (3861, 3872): 2.92 angstrom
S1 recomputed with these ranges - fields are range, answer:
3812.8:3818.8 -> 319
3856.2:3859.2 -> 529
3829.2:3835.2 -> 364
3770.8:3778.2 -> 216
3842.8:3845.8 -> 420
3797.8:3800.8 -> 274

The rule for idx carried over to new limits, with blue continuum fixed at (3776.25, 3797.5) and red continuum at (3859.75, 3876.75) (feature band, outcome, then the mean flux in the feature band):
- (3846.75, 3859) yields 0.8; 473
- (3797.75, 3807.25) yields 0.9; 285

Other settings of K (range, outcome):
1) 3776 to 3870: 341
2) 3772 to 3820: 277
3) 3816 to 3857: 358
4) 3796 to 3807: 282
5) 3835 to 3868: 408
